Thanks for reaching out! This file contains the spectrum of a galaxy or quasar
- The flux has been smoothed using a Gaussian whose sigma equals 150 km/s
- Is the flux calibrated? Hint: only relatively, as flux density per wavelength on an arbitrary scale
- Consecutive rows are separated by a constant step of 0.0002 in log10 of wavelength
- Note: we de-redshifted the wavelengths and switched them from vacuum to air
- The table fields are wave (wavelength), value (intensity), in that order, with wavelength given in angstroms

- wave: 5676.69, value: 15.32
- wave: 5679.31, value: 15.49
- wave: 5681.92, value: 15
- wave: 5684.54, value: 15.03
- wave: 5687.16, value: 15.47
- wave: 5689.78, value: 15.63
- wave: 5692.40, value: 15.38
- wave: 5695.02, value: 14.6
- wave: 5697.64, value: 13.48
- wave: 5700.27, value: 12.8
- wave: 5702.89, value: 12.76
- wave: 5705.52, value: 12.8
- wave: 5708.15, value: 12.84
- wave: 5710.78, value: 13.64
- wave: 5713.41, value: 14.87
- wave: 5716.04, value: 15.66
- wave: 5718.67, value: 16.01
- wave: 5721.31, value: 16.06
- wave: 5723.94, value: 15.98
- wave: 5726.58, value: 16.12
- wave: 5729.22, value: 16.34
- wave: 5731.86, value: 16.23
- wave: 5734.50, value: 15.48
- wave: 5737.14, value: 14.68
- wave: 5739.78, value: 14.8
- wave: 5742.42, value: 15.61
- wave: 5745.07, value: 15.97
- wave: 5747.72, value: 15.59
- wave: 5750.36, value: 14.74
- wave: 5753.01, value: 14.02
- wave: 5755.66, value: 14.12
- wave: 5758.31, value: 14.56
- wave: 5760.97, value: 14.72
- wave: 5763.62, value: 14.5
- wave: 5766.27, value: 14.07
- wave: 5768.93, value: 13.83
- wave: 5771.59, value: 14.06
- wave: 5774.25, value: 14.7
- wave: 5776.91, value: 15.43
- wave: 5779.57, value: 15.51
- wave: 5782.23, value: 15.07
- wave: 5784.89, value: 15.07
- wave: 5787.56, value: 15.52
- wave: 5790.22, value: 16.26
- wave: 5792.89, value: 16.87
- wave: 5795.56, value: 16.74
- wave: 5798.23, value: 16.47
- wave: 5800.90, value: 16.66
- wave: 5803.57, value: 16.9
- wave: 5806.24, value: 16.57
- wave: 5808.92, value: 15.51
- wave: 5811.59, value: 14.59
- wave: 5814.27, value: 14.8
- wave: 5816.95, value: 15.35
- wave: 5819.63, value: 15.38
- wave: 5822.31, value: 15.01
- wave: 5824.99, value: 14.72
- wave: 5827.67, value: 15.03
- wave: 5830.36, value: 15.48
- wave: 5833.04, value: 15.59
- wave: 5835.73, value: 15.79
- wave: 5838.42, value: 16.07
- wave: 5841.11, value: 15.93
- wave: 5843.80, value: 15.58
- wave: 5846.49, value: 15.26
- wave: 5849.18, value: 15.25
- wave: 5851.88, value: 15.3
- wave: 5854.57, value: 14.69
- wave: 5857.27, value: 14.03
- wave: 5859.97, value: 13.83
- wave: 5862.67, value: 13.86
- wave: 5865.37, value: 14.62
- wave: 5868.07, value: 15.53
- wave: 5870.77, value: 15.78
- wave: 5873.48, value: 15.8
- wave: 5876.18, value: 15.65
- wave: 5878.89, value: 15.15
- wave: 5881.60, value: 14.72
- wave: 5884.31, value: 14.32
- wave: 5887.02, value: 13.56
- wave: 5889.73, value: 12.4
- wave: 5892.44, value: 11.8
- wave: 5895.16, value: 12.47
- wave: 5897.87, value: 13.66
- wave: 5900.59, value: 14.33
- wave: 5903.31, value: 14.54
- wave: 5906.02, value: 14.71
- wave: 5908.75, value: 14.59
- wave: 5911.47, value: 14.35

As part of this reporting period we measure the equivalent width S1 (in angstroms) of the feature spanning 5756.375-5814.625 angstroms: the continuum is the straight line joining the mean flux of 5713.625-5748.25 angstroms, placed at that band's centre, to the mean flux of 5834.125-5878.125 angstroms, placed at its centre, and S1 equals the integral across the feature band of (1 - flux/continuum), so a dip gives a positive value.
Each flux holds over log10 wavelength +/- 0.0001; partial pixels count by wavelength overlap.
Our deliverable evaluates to 0.4 angstroms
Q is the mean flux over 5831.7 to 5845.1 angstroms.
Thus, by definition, 15.8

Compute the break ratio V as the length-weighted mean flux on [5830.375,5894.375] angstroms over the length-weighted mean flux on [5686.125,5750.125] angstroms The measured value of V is 0.99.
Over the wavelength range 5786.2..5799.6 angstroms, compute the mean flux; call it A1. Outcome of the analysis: 16.4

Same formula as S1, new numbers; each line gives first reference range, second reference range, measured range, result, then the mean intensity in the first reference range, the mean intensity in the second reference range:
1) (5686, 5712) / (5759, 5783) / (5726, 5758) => -2.0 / 13.9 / 14.6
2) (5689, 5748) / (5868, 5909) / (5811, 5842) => -1.8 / 14.9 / 14.3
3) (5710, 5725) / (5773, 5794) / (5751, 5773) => 1.8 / 15.4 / 15.5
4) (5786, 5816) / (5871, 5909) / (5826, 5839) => -0.1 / 16.1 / 14.2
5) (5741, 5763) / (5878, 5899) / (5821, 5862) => -3.5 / 14.9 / 13.5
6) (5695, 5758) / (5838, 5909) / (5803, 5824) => -1.1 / 14.8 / 14.5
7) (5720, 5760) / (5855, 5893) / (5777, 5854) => -4.2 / 15.3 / 14.4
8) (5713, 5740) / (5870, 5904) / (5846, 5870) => -0.5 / 15.7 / 14.1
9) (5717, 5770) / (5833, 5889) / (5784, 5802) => -1.4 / 15.2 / 15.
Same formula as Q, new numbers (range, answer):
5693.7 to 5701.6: 13.6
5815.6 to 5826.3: 15.1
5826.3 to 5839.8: 15.6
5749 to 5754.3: 14.4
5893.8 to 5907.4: 13.9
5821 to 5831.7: 15.1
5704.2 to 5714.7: 13.5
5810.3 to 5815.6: 14.7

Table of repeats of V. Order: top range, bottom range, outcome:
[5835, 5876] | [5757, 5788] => 1.03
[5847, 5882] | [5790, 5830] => 0.95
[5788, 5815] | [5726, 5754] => 1.05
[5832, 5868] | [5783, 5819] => 0.95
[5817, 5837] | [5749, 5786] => 1.05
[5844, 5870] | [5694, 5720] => 1.06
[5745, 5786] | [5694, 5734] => 1.00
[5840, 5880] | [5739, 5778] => 1.03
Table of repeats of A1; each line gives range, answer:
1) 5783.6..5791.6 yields 15.6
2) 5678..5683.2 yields 15.3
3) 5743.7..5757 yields 14.9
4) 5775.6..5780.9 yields 15.5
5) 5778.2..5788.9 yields 15.3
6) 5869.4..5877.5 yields 15.7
